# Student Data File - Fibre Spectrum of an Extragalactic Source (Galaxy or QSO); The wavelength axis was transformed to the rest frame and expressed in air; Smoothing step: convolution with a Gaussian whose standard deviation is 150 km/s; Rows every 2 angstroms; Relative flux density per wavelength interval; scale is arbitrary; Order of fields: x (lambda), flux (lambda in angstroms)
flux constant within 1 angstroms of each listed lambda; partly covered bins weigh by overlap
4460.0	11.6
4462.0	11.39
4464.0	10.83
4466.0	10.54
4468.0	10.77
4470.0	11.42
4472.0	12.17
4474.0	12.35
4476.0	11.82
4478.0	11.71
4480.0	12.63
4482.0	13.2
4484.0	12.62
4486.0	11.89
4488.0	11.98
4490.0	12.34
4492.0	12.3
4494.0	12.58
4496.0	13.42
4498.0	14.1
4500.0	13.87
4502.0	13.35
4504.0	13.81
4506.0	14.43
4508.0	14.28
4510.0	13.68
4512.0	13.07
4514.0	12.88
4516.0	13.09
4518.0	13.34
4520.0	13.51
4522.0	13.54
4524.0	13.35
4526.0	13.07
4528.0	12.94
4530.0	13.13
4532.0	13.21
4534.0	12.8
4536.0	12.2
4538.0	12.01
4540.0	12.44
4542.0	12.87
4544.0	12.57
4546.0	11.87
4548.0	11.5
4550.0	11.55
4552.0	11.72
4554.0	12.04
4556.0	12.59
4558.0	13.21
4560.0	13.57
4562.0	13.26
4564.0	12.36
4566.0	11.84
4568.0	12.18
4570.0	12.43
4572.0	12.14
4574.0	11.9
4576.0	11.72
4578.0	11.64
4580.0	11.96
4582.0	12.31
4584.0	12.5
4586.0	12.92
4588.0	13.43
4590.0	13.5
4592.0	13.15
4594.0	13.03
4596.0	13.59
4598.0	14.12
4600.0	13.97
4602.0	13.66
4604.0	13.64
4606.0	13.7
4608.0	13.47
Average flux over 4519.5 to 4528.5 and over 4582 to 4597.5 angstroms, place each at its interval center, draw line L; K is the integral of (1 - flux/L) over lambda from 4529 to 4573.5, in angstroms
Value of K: 2.7 angstroms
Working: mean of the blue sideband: 13.3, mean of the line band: 12.4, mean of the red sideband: 13.1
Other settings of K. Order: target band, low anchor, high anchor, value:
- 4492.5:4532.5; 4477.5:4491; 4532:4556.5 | -3.7 angstroms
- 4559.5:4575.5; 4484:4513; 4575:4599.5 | 0.6 angstroms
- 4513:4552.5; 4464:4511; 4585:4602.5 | 0.9 angstroms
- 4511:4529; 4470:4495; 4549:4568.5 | -1.2 angstroms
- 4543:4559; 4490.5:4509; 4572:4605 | 1.3 angstroms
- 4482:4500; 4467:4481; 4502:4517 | -0.1 angstroms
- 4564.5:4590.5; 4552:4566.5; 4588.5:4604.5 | 1.6 angstroms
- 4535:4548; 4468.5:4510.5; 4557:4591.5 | 0.4 angstroms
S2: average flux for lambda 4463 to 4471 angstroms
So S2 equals 10.9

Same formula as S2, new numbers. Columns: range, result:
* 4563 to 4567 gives 12.1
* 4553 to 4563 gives 12.9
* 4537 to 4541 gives 12.2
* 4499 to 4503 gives 13.6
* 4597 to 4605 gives 13.8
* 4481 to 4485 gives 12.9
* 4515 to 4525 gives 13.4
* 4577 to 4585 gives 12.1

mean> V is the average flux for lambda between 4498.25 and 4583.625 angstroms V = 12.8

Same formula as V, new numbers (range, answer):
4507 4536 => 13.2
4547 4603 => 12.6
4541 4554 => 12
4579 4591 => 12.8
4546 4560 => 12.2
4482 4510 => 13.2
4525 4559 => 12.5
